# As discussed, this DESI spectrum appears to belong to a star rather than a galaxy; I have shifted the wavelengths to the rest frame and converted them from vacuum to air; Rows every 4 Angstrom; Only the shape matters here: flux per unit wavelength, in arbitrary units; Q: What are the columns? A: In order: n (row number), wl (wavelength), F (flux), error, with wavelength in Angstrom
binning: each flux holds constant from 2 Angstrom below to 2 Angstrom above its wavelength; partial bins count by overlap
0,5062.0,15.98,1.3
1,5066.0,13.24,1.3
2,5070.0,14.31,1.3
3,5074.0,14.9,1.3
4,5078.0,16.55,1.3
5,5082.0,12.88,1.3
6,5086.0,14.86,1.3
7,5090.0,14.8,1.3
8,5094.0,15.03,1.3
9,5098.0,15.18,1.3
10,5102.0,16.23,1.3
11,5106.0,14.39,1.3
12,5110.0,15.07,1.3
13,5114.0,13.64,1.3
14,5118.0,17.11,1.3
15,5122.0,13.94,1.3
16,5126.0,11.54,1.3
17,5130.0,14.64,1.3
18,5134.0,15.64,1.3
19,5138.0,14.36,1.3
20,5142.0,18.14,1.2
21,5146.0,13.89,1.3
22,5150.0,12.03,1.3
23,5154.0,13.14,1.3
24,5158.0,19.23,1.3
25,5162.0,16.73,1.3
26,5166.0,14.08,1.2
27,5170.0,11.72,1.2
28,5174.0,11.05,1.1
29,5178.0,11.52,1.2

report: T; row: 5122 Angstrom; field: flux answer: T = 13.94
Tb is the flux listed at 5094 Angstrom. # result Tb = 15.03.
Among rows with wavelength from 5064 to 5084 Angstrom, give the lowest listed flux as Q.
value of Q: 12.88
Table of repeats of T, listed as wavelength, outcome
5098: 15.18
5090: 14.8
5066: 13.24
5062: 15.98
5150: 12.03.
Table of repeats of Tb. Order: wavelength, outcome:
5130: 14.64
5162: 16.73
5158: 19.23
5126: 11.54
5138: 14.36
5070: 14.31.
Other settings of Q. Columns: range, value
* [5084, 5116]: 13.64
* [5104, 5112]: 14.39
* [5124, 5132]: 11.54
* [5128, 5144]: 14.36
